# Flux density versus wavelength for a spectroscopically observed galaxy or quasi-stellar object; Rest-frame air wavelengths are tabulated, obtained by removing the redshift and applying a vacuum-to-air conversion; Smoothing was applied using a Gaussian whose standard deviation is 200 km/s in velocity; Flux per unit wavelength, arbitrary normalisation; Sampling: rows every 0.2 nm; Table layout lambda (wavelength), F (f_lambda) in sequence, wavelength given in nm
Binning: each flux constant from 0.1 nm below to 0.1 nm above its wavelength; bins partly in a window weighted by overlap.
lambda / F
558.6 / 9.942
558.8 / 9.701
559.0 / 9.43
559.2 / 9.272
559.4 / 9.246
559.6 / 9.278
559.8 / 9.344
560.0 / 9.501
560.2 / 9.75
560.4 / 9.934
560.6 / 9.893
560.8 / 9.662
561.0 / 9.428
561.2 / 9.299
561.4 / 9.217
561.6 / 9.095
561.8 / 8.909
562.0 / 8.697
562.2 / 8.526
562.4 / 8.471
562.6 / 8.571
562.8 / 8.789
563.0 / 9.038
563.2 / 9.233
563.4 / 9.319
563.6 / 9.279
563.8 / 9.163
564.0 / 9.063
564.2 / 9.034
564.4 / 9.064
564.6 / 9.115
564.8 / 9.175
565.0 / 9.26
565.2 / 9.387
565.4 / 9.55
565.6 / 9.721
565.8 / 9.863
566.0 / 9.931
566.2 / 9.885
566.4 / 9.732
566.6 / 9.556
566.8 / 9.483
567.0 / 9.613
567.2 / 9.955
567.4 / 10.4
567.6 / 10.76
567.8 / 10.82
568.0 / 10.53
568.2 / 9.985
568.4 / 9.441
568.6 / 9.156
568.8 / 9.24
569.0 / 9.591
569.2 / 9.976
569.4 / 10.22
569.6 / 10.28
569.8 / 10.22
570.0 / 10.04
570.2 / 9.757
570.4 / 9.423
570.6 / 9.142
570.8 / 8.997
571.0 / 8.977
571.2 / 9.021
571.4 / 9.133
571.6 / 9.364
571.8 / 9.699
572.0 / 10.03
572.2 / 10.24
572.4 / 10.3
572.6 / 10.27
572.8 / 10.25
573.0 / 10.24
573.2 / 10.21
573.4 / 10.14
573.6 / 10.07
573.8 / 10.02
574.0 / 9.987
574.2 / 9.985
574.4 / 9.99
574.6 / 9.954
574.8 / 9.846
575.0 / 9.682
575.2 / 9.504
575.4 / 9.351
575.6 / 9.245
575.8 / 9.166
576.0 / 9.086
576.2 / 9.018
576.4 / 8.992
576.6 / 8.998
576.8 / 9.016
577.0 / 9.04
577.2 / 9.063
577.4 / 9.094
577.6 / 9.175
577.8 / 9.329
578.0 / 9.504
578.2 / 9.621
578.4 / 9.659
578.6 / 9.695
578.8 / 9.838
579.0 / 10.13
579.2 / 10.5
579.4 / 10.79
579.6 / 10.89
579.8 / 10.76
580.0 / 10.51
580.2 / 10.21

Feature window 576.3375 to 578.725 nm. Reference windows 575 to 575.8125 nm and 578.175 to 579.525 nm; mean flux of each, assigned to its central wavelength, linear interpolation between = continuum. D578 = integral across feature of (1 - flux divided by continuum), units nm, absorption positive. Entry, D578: 0.13 nm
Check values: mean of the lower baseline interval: 9.38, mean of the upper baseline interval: 10.1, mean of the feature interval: 9.28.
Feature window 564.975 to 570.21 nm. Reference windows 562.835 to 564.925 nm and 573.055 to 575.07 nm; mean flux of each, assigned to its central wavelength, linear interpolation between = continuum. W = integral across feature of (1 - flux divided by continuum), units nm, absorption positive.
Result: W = -0.23 nm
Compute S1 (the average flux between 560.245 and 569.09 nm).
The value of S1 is 9.45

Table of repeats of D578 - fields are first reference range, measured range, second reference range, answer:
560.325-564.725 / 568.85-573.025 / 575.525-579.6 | -0.192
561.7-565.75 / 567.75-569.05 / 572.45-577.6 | -0.070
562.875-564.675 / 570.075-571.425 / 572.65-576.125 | 0.050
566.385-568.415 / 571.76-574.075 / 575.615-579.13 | -0.115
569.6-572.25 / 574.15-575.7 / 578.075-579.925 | 0.030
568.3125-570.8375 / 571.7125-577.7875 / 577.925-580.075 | 0.179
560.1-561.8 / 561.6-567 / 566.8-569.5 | 0.270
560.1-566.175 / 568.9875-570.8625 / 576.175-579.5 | -0.083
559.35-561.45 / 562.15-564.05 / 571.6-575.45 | 0.130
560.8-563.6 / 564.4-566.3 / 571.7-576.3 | -0.060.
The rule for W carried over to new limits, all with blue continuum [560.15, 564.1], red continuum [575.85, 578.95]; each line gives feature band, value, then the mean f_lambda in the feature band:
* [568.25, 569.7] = -0.08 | 9.71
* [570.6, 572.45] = -0.05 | 9.49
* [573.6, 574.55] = -0.08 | 10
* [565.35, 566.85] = -0.09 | 9.73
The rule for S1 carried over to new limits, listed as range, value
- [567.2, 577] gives 9.74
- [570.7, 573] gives 9.69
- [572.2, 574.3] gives 10.2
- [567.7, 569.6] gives 9.91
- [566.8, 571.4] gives 9.78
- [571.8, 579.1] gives 9.66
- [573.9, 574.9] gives 9.95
